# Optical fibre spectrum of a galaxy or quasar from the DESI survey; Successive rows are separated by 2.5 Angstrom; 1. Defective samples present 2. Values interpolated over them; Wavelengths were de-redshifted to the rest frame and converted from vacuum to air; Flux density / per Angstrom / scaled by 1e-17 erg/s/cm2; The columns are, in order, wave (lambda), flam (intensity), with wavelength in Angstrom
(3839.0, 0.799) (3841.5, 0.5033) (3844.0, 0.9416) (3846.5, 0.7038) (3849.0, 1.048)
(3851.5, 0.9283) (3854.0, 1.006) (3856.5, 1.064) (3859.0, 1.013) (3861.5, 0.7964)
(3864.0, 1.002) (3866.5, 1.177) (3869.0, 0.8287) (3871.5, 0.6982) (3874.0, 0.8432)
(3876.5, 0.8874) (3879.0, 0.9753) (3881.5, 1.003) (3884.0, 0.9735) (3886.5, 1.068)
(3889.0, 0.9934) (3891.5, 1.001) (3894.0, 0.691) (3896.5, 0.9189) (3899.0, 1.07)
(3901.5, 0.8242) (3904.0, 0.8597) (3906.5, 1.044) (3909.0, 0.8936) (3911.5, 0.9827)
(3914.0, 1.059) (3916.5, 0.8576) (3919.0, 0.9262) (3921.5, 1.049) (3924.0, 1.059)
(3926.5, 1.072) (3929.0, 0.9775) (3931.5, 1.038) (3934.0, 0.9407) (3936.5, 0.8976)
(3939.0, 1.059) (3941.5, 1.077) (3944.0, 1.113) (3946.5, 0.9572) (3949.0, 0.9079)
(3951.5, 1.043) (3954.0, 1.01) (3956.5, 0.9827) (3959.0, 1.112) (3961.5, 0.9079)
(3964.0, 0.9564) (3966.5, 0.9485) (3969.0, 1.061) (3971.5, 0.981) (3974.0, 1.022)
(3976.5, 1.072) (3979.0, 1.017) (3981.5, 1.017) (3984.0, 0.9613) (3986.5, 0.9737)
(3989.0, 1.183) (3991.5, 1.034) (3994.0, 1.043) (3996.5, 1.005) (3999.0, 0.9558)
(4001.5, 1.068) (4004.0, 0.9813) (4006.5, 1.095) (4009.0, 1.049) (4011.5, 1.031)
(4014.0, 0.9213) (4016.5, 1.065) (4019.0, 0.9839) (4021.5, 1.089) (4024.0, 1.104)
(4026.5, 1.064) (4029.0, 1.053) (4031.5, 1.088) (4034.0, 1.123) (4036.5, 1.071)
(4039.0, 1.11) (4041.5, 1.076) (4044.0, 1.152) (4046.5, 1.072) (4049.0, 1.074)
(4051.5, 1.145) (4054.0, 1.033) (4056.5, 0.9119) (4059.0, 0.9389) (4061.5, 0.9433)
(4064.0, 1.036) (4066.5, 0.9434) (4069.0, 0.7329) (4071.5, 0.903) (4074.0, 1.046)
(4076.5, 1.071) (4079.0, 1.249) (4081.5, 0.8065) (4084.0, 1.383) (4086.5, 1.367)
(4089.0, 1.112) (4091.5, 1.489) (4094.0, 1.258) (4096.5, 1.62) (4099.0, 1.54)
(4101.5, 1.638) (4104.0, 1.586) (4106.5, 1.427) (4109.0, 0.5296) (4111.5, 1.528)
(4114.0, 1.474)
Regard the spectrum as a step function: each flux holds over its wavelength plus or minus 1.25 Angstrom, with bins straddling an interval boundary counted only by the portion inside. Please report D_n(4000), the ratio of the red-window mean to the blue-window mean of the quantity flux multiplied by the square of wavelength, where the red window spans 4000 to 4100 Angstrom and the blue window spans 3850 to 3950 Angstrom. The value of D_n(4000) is 1.22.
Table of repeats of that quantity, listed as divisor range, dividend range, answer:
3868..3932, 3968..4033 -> 1.15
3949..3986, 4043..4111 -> 1.22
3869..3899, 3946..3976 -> 1.13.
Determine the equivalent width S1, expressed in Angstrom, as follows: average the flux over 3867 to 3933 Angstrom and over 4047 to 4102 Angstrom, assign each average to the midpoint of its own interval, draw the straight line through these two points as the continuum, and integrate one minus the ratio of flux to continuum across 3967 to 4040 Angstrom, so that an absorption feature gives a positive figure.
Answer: 1.4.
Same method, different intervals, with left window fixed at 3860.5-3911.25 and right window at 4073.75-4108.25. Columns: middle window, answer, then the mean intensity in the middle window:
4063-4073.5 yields 3.0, 0.911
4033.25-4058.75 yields 3.4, 1.07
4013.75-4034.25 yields 2.4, 1.06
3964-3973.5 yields 0.8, 0.994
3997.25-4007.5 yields 1.2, 1.02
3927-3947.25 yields 0.3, 1.01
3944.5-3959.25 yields 0.8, 1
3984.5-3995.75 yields 0.8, 1.05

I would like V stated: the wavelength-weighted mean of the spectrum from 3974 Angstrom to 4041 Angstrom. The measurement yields 1.04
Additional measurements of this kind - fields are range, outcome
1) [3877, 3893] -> 0.992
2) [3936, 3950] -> 1.01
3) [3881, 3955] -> 0.979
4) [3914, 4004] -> 1.01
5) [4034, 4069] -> 1.03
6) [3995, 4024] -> 1.03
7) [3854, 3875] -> 0.933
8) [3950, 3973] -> 1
